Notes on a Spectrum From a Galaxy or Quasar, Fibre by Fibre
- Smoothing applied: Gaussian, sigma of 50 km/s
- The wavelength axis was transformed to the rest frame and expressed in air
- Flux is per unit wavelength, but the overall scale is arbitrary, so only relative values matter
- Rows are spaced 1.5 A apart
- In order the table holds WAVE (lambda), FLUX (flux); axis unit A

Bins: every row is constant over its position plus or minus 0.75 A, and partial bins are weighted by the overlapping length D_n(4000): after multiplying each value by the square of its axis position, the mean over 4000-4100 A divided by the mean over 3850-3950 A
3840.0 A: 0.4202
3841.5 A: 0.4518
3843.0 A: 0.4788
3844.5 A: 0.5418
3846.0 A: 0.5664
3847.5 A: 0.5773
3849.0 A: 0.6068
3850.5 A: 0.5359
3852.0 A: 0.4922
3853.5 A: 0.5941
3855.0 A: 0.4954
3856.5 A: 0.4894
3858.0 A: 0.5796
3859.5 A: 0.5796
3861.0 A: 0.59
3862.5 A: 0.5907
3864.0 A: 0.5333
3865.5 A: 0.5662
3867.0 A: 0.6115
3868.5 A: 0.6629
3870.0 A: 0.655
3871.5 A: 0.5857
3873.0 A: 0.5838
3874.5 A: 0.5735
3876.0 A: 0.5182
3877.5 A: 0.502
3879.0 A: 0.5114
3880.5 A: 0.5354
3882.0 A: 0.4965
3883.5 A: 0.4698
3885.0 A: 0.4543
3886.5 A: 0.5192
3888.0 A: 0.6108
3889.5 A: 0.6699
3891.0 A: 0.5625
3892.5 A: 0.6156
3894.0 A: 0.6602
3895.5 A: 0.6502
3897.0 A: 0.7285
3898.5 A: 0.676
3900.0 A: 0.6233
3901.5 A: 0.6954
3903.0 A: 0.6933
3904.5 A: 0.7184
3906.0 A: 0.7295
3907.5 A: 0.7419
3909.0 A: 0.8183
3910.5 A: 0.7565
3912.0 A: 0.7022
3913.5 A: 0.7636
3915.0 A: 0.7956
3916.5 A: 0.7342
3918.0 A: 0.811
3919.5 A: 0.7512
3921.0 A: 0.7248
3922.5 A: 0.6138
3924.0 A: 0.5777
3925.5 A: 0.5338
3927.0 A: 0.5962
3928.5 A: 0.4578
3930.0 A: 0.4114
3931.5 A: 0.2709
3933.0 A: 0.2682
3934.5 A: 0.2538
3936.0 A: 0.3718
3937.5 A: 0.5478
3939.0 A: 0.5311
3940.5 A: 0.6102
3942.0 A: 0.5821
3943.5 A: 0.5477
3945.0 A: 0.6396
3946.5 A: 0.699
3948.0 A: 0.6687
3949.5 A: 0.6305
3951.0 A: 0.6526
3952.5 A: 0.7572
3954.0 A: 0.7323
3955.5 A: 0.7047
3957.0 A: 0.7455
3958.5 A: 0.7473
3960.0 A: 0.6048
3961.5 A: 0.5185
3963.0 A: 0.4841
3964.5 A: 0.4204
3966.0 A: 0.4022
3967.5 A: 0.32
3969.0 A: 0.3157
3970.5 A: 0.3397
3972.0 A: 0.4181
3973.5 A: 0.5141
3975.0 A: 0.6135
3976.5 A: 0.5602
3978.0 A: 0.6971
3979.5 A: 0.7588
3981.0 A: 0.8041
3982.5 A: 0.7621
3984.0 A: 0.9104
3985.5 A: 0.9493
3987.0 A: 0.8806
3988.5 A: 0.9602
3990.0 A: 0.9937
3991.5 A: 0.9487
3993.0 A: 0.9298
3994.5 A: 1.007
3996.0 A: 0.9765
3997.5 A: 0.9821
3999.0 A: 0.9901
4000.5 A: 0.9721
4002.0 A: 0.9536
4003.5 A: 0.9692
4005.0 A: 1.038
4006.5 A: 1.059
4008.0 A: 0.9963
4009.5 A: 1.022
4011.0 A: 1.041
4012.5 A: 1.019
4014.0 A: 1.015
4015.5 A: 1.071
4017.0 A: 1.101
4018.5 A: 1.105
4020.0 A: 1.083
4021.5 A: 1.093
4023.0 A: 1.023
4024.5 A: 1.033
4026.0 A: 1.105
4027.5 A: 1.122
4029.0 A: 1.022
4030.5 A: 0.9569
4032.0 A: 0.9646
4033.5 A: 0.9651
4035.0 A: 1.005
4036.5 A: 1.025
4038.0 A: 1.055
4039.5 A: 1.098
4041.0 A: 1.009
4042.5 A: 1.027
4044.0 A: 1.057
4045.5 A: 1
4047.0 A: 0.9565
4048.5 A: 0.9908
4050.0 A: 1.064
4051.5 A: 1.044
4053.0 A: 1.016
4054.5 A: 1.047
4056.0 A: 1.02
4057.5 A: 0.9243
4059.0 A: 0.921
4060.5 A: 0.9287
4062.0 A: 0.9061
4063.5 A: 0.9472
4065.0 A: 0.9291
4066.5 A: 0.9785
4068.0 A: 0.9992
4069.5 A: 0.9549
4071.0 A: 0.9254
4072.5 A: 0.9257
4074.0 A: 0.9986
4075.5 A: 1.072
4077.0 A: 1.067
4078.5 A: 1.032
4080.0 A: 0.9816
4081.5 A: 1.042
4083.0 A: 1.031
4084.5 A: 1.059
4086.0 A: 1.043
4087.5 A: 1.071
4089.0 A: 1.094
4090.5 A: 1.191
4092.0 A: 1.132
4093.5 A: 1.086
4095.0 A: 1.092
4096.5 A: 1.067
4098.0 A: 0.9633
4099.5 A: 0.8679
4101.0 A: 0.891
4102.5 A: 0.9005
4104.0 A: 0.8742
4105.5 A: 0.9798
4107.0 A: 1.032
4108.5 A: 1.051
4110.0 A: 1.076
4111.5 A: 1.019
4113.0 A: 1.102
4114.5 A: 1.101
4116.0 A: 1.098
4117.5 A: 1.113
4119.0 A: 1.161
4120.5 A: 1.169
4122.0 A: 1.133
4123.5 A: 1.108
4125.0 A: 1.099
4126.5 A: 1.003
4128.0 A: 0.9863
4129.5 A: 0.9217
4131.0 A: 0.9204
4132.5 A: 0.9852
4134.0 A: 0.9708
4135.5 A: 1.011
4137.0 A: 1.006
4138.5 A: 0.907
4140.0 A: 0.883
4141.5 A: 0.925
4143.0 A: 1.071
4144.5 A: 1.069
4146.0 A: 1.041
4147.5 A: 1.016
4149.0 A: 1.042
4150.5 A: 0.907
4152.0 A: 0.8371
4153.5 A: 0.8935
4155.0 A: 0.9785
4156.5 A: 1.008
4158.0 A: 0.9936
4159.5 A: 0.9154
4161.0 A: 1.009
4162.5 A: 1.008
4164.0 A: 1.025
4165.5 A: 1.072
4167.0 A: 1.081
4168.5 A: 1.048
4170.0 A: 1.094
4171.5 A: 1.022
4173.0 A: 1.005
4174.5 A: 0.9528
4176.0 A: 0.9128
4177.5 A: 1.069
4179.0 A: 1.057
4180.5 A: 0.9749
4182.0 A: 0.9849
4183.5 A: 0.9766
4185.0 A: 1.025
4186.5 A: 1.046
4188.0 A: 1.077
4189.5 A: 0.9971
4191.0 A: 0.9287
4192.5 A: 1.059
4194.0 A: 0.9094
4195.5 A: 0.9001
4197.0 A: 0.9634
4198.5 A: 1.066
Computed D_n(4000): 1.85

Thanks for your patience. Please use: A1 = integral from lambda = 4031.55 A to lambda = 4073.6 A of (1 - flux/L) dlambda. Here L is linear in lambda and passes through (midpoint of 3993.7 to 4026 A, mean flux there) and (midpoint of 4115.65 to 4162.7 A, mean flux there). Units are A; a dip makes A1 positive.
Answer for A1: 1.3 A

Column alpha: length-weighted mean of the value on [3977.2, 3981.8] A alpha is 0.751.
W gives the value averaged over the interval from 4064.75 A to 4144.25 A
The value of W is 1.02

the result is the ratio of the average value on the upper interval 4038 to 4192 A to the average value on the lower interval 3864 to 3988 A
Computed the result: 1.7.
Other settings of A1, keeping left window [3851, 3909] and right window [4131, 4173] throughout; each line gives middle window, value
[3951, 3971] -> 4.49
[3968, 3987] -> 2.52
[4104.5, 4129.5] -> -3.43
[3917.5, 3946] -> 5.94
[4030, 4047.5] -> -3.89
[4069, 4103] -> -4.81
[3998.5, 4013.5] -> -4.36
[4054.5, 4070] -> -1.69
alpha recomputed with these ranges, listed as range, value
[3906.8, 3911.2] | 0.773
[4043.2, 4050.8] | 1.01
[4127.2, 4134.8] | 0.958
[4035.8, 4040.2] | 1.06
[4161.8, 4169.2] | 1.05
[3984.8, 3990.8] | 0.946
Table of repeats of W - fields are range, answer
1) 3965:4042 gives 0.9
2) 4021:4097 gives 1.02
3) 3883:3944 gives 0.607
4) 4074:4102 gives 1.04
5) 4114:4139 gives 1.04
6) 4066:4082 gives 0.998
